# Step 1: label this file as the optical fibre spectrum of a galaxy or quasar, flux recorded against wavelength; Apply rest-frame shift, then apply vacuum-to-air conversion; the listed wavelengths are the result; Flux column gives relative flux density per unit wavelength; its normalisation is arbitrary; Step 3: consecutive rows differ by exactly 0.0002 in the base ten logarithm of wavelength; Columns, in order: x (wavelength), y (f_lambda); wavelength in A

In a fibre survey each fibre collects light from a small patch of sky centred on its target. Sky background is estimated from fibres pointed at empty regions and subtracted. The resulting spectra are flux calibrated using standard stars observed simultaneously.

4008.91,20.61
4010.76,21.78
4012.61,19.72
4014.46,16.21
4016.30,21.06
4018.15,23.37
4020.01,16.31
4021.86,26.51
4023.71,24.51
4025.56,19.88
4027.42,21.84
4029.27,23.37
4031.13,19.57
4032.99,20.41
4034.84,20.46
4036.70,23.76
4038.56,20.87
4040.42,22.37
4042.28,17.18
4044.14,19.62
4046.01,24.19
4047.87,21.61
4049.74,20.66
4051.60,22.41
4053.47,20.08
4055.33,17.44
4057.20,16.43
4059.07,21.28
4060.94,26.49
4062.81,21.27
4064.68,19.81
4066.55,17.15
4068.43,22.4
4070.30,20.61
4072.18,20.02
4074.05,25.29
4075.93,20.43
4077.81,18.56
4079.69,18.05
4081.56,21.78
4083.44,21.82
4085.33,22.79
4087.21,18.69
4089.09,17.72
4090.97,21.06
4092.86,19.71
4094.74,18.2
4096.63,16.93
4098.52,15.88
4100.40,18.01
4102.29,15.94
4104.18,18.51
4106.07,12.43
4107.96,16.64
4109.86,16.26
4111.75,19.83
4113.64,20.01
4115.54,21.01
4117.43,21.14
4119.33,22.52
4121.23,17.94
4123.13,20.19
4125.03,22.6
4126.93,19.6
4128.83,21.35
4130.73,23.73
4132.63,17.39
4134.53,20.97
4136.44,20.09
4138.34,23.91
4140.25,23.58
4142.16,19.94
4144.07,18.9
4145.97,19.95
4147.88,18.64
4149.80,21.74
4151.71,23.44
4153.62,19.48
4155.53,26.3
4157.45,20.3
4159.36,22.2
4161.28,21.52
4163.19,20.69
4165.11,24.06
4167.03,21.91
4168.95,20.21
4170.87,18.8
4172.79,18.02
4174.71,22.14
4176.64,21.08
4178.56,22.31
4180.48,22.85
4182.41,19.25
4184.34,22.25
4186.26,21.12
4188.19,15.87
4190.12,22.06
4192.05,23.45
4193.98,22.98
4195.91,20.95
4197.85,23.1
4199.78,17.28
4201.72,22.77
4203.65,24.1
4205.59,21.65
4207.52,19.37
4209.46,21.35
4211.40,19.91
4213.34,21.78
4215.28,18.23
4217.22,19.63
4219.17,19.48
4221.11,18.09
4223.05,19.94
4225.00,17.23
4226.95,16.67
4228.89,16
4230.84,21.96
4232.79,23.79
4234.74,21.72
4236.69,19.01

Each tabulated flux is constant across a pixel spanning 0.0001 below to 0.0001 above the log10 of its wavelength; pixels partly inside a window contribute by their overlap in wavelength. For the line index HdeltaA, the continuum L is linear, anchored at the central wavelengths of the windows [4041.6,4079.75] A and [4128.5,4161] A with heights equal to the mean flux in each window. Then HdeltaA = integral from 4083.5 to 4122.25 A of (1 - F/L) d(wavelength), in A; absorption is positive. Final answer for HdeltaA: 4.27 A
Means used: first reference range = 20.6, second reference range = 21.3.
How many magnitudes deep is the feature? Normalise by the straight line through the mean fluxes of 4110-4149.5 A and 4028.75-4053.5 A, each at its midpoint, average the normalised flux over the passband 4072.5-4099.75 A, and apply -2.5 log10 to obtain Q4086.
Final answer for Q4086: 0.060 mag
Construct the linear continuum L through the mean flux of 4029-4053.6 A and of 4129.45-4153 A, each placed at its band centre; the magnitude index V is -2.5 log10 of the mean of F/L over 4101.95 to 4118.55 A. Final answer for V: 0.16 mag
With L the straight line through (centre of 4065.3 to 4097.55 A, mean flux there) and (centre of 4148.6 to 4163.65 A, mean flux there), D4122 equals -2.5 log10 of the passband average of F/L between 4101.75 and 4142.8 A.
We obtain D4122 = 0.07 mag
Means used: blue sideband 20.1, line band 19.8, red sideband 21.9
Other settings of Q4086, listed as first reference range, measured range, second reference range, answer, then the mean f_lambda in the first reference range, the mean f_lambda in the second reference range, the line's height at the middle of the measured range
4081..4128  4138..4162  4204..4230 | -0.12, 19.1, 19.3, 19.2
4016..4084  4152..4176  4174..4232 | -0.04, 21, 20.5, 20.6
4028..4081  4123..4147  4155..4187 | 0.01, 20.8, 21.4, 21.2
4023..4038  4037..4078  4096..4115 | -0.04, 21.7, 17.1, 20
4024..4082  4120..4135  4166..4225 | 0.01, 20.8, 20.7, 20.8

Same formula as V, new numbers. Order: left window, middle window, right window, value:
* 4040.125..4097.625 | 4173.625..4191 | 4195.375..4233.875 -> -0.04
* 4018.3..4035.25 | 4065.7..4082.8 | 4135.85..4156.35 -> 0.05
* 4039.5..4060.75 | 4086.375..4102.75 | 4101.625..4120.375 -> 0.06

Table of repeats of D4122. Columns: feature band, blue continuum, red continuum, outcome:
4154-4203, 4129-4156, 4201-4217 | -0.011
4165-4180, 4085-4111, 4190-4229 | -0.081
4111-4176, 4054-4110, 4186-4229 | -0.068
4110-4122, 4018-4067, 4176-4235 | 0.036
